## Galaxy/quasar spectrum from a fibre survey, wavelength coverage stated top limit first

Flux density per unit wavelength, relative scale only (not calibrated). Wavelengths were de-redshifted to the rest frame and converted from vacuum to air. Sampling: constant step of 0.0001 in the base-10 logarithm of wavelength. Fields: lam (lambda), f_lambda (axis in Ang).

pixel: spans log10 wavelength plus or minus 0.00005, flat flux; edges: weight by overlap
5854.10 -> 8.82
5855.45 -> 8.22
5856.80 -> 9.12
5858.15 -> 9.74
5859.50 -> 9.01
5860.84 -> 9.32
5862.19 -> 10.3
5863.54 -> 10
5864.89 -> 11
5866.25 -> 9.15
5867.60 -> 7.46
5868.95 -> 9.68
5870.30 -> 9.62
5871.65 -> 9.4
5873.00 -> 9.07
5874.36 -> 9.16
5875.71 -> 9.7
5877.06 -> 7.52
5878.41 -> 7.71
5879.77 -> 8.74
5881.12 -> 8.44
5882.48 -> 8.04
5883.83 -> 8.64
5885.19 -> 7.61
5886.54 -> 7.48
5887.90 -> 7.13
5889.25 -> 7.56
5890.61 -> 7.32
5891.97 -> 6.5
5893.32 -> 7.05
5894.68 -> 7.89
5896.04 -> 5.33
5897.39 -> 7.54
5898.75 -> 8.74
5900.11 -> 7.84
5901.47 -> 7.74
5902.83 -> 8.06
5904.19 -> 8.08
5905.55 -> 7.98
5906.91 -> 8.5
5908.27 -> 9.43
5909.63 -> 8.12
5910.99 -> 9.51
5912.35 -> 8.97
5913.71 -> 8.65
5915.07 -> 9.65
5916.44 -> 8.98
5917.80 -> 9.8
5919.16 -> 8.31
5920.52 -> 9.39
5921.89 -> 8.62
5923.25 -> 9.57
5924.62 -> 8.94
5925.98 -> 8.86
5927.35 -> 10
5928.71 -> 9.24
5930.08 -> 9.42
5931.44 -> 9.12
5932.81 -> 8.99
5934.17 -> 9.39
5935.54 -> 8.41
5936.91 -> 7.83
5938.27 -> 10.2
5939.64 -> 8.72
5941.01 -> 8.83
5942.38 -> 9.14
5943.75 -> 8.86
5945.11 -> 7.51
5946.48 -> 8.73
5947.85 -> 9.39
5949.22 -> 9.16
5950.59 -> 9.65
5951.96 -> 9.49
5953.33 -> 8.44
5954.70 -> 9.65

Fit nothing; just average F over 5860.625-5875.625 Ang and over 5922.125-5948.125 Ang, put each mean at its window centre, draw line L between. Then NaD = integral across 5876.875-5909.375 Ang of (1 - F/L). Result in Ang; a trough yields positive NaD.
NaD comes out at 5.25 Ang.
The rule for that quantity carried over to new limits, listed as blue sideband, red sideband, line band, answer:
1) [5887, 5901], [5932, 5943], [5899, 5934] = -3.14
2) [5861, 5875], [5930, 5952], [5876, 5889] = 1.95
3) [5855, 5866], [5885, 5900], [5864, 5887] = -0.61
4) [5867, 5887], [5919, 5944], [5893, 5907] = 1.74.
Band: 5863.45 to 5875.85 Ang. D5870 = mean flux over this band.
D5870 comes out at 9.38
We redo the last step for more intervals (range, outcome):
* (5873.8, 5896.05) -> 7.82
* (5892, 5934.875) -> 8.61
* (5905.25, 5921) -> 8.96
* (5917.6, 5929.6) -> 9.17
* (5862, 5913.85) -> 8.35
